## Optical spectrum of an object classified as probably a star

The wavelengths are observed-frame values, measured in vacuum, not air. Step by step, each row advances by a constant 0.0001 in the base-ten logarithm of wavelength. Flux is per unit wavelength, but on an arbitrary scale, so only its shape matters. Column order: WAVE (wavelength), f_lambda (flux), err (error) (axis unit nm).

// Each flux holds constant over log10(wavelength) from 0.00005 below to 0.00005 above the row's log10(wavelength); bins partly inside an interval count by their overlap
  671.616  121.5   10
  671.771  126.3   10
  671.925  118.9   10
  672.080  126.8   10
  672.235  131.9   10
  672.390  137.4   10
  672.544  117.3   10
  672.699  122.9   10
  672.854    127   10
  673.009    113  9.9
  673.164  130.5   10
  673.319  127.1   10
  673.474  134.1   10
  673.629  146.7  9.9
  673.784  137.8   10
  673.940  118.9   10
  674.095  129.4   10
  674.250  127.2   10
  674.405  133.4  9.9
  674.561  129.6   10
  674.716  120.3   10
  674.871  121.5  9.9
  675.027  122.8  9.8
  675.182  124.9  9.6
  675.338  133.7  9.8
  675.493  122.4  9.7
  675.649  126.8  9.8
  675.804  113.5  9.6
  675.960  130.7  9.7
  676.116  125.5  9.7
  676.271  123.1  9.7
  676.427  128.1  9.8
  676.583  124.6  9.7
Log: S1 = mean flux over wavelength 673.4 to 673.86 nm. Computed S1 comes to 140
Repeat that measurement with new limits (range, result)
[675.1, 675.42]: 129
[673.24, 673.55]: 131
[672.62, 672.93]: 125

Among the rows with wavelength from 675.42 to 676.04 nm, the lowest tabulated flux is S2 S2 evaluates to 113.5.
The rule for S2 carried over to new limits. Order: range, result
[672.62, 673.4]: 113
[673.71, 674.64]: 118.9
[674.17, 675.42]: 120.3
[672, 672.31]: 126.8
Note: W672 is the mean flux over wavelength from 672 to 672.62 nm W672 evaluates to 128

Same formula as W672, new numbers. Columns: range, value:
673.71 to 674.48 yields 129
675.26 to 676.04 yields 125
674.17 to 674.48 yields 130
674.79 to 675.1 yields 122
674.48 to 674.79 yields 125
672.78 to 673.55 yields 126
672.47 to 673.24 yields 122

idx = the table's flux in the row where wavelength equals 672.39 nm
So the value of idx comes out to 137.4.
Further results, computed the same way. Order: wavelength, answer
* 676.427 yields 128.1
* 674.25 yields 127.2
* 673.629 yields 146.7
